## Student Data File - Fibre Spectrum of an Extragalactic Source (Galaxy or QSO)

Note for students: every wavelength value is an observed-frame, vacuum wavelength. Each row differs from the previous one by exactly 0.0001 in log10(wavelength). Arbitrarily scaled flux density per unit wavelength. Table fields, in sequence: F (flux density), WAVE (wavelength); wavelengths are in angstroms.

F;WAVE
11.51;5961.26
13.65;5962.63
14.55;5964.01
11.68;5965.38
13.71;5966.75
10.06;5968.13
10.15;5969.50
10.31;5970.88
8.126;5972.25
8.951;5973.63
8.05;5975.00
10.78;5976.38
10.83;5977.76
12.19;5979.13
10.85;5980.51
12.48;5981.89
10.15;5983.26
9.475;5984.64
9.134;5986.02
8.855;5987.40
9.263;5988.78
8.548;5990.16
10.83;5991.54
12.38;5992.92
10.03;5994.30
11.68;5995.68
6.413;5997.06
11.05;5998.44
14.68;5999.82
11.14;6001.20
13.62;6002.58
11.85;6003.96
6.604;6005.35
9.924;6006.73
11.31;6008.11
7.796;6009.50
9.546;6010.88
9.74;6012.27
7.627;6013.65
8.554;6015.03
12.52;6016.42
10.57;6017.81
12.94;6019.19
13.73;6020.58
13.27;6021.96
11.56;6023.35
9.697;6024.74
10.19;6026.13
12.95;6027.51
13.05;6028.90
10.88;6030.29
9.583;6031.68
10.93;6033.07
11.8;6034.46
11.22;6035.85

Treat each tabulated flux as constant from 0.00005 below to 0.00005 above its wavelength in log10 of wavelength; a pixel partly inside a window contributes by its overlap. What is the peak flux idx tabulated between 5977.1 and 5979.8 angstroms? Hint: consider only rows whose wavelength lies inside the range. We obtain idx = 12.19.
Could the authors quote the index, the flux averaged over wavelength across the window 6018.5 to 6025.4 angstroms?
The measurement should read 12.2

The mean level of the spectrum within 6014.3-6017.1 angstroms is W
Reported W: 10.5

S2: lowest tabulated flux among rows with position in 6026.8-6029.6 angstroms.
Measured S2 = 12.95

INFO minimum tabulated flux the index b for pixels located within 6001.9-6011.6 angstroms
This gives 6.604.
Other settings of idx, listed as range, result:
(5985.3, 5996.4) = 12.38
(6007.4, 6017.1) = 12.52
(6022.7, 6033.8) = 13.05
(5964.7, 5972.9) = 13.71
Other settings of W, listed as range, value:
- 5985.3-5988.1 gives 8.99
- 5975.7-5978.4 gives 10.8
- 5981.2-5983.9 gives 11.4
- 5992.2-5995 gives 11.2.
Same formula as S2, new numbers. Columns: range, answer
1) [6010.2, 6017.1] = 7.627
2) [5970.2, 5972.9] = 8.126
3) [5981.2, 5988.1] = 8.855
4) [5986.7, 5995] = 8.548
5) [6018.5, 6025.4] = 9.697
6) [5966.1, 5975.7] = 8.05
